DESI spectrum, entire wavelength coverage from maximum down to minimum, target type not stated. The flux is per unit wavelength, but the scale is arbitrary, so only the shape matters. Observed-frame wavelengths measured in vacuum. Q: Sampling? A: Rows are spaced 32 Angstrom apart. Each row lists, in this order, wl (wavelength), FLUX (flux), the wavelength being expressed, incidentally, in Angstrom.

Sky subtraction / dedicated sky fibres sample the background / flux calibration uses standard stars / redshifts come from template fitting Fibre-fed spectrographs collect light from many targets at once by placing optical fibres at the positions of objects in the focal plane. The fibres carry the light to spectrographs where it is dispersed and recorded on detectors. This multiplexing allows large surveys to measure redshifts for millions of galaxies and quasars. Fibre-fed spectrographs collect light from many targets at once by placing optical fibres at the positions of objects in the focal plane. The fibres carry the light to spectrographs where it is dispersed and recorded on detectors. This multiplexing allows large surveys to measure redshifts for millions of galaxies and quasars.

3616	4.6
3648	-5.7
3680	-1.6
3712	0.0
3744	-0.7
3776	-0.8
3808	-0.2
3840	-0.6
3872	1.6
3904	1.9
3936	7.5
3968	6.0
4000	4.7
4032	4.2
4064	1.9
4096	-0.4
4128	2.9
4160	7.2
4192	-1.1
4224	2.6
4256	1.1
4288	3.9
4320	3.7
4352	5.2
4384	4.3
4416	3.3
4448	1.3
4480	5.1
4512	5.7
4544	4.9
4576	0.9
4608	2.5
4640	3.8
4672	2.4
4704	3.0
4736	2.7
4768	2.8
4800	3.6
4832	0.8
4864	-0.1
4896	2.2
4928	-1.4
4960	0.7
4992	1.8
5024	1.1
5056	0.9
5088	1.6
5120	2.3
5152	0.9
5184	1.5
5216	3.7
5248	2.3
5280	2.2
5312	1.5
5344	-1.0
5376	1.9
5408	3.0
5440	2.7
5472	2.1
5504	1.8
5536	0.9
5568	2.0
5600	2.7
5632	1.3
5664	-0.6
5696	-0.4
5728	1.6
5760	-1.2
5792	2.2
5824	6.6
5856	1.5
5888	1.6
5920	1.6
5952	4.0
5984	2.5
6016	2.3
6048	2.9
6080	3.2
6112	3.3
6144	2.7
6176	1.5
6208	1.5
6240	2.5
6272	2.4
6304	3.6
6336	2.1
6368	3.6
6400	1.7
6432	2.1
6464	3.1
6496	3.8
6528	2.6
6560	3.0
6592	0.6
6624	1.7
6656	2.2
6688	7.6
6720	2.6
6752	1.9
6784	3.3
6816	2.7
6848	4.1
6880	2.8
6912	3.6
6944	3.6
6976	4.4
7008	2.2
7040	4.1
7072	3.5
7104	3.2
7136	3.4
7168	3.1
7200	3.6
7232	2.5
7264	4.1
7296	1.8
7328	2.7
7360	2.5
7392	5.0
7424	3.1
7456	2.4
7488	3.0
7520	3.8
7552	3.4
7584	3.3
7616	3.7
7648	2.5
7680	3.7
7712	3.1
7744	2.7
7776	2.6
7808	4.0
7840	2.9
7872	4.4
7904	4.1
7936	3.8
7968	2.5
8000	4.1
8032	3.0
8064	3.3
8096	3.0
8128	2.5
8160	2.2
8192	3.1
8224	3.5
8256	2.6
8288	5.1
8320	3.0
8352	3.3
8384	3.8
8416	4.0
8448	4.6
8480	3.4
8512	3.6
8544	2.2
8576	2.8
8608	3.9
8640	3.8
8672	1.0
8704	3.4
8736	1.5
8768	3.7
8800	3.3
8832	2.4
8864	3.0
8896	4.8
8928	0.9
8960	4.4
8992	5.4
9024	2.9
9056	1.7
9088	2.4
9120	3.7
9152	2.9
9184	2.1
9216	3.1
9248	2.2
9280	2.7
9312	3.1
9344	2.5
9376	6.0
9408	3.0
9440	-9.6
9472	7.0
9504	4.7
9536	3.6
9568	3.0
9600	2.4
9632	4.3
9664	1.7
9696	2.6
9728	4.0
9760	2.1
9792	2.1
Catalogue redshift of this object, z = 0.79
